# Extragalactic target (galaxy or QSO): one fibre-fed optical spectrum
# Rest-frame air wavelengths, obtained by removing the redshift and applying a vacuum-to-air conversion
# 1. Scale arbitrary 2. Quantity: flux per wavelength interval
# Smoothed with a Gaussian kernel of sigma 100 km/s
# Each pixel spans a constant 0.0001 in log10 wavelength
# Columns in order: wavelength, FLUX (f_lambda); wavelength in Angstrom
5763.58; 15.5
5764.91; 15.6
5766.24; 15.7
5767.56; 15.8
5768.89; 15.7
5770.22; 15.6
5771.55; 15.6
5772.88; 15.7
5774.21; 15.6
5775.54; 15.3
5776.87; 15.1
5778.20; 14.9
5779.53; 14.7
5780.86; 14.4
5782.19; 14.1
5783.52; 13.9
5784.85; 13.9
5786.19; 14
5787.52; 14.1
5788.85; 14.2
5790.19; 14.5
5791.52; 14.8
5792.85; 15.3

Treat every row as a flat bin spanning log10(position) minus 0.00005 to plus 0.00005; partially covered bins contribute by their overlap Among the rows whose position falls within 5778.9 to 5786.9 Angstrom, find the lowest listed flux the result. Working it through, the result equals 13.9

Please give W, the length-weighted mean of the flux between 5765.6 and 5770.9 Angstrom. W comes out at 15.7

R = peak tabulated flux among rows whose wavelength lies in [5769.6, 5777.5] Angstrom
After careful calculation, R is 15.7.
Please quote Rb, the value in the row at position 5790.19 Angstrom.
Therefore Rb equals 14.5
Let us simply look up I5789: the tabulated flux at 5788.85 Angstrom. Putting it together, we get 14.2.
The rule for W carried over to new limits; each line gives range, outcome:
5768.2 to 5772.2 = 15.6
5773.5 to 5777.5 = 15.3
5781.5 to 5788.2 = 14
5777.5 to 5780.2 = 14.8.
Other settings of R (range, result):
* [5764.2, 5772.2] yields 15.8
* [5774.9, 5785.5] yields 15.3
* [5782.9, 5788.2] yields 14.1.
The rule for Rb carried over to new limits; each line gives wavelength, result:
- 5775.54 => 15.3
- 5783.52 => 13.9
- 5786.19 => 14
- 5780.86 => 14.4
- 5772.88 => 15.7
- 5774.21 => 15.6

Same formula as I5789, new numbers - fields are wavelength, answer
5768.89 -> 15.7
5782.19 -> 14.1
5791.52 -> 14.8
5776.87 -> 15.1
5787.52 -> 14.1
